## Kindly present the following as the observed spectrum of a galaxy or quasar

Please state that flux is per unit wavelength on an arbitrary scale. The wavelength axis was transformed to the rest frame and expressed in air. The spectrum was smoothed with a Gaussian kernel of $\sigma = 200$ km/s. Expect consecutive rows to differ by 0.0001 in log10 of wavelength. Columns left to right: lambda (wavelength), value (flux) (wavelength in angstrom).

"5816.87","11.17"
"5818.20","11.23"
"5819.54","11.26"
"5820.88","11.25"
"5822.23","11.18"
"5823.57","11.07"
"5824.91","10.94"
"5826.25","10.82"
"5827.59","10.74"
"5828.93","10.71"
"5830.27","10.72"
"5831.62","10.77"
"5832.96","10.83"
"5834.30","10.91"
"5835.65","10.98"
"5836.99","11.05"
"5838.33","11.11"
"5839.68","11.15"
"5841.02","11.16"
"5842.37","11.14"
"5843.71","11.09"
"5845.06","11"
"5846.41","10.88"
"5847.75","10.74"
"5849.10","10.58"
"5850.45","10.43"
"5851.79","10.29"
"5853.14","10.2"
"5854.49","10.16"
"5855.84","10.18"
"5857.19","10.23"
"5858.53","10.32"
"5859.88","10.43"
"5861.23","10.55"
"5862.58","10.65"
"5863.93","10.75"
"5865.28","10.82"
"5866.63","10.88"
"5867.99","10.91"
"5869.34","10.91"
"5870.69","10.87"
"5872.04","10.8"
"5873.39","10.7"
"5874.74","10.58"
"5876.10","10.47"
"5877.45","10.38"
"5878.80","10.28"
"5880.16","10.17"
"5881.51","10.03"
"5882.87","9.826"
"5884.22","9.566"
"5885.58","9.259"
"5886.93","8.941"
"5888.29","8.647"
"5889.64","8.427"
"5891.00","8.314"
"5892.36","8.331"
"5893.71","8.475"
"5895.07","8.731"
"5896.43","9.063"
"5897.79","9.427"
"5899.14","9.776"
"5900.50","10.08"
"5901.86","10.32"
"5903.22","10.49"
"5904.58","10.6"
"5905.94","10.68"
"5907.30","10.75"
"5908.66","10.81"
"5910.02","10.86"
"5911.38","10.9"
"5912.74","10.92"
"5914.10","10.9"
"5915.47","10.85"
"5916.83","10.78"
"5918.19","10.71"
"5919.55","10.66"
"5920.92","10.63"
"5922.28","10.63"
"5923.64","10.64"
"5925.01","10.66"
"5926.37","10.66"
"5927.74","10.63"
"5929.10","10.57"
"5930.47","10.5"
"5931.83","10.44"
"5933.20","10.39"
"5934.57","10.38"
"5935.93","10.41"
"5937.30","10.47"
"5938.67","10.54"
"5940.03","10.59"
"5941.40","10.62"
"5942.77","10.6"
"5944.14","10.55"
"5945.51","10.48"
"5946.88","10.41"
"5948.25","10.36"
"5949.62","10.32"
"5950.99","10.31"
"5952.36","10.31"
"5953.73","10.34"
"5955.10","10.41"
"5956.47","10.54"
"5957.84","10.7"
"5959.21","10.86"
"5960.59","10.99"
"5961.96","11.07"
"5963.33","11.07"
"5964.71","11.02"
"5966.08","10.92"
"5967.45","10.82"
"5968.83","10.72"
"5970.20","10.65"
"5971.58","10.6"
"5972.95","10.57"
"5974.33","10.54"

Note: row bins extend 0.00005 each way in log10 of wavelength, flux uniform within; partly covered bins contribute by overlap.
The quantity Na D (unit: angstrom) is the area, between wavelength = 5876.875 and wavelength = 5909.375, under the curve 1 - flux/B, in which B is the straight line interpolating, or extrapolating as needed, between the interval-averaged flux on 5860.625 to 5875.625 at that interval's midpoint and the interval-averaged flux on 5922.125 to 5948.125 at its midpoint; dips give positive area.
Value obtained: 3.1 angstrom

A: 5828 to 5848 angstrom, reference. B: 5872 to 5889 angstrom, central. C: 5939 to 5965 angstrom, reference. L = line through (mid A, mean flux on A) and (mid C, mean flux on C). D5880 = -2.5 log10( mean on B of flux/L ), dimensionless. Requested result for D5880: 0.09 mag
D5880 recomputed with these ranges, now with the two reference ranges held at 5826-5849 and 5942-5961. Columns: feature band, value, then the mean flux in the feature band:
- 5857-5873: 0.013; 10.7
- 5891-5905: 0.135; 9.45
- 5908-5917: -0.022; 10.9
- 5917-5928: -0.005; 10.7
